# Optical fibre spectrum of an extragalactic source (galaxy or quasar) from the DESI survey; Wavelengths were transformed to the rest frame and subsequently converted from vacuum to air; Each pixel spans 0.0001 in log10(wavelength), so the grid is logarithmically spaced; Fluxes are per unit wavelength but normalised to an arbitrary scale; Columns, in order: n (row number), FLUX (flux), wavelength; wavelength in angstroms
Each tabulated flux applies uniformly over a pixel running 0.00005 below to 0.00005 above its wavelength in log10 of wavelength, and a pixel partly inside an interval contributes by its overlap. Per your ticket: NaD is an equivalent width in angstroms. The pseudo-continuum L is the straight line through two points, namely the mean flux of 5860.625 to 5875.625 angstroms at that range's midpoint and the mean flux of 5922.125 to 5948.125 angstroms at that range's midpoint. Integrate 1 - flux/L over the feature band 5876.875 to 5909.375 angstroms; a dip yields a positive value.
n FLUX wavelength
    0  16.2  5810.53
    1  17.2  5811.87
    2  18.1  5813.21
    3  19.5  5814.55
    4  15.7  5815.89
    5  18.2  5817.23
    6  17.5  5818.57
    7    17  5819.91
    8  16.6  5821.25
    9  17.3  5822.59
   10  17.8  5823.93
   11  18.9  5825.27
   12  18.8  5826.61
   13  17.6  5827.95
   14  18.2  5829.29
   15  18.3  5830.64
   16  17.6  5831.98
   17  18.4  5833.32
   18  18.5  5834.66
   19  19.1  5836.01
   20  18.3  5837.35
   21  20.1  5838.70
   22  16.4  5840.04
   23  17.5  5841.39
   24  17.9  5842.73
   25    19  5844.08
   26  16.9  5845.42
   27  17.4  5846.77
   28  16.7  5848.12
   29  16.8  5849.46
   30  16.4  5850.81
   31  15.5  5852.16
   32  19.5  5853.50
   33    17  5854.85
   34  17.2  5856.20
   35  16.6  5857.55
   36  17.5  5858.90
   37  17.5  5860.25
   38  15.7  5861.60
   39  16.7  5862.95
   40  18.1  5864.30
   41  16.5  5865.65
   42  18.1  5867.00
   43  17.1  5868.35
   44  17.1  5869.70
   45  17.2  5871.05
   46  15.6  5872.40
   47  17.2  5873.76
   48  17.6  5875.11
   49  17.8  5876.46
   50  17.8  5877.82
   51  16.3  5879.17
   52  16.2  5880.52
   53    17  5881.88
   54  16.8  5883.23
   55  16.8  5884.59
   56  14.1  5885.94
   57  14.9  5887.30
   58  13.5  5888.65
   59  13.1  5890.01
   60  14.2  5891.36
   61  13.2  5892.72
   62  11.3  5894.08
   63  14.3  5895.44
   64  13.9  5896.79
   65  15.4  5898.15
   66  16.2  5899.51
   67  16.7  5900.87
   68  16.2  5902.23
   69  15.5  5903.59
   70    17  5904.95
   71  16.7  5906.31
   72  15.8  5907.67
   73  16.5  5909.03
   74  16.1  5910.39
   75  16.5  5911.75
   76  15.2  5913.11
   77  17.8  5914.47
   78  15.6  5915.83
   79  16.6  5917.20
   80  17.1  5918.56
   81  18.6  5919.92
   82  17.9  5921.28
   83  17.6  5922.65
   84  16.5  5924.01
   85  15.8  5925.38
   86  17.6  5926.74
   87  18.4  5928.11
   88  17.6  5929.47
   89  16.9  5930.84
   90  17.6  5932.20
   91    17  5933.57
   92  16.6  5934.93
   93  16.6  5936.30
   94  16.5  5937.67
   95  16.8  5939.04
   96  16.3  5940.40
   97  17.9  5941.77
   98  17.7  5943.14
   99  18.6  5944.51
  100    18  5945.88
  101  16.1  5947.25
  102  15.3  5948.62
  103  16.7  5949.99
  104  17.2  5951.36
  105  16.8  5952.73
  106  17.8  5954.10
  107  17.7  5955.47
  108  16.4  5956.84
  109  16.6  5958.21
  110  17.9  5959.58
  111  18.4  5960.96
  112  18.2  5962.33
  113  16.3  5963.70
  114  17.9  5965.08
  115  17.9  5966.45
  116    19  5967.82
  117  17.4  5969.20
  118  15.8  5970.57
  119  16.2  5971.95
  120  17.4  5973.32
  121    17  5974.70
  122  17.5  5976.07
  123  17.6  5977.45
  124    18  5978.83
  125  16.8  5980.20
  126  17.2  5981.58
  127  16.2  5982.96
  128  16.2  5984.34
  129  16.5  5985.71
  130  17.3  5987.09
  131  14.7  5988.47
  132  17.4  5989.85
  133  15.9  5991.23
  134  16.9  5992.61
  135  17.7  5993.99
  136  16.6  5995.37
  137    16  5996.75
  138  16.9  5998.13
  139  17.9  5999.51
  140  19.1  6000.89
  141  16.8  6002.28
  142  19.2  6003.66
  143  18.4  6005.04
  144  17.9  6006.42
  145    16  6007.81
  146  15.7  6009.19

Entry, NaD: 3.1 angstroms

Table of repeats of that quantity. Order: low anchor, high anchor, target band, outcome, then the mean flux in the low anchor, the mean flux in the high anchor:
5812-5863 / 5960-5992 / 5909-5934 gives 0.4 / 17.6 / 17.1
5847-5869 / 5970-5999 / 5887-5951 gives 2.4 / 17.1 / 16.8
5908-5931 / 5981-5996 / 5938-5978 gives -1.2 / 16.9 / 16.6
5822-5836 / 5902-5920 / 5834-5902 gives 3.2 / 18.2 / 16.5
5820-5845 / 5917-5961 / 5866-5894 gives 2.7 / 18.1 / 17.2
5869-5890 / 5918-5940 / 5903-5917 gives 0.5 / 16.3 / 17.2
